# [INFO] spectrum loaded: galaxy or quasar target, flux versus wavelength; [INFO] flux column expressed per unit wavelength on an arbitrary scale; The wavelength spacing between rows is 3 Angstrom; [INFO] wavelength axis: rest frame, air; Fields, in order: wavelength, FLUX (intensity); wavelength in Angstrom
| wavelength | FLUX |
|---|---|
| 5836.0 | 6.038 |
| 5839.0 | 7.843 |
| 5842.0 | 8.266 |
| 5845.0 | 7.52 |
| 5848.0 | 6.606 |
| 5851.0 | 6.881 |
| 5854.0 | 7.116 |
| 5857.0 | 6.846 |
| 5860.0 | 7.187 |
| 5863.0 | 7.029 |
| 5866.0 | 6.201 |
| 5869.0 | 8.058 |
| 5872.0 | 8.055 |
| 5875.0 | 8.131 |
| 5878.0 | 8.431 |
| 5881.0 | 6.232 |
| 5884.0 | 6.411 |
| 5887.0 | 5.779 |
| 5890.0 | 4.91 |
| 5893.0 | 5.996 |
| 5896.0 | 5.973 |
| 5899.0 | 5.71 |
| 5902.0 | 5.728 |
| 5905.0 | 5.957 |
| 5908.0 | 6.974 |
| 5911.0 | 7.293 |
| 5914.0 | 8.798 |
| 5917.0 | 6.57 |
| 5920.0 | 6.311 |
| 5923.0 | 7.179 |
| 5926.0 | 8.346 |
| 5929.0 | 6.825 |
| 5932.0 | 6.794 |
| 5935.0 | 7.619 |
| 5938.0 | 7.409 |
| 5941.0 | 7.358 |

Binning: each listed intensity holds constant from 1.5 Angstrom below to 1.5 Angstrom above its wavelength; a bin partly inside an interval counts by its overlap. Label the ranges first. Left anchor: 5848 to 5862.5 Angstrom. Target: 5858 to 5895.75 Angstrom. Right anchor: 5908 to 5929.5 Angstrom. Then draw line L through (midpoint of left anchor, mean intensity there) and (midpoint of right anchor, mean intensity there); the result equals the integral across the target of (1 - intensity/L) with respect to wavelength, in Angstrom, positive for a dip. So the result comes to 1.3 Angstrom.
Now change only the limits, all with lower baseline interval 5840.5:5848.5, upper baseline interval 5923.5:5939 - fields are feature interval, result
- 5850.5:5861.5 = 0.8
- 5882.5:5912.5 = 5.6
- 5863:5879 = -0.4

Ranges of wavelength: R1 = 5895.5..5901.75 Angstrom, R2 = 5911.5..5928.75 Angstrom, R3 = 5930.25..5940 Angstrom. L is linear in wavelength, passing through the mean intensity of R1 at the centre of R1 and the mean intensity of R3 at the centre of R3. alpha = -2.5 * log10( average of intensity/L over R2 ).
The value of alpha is -0.114 mag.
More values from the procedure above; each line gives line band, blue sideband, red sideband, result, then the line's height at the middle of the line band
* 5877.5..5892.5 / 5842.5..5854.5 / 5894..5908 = 0.02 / 6.32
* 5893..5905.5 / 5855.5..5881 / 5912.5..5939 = 0.25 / 7.36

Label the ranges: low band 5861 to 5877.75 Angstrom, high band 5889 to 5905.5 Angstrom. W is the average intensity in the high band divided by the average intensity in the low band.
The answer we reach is 0.76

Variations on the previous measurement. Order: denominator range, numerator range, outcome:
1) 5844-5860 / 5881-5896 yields 0.83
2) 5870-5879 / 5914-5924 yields 0.85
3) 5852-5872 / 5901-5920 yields 0.96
